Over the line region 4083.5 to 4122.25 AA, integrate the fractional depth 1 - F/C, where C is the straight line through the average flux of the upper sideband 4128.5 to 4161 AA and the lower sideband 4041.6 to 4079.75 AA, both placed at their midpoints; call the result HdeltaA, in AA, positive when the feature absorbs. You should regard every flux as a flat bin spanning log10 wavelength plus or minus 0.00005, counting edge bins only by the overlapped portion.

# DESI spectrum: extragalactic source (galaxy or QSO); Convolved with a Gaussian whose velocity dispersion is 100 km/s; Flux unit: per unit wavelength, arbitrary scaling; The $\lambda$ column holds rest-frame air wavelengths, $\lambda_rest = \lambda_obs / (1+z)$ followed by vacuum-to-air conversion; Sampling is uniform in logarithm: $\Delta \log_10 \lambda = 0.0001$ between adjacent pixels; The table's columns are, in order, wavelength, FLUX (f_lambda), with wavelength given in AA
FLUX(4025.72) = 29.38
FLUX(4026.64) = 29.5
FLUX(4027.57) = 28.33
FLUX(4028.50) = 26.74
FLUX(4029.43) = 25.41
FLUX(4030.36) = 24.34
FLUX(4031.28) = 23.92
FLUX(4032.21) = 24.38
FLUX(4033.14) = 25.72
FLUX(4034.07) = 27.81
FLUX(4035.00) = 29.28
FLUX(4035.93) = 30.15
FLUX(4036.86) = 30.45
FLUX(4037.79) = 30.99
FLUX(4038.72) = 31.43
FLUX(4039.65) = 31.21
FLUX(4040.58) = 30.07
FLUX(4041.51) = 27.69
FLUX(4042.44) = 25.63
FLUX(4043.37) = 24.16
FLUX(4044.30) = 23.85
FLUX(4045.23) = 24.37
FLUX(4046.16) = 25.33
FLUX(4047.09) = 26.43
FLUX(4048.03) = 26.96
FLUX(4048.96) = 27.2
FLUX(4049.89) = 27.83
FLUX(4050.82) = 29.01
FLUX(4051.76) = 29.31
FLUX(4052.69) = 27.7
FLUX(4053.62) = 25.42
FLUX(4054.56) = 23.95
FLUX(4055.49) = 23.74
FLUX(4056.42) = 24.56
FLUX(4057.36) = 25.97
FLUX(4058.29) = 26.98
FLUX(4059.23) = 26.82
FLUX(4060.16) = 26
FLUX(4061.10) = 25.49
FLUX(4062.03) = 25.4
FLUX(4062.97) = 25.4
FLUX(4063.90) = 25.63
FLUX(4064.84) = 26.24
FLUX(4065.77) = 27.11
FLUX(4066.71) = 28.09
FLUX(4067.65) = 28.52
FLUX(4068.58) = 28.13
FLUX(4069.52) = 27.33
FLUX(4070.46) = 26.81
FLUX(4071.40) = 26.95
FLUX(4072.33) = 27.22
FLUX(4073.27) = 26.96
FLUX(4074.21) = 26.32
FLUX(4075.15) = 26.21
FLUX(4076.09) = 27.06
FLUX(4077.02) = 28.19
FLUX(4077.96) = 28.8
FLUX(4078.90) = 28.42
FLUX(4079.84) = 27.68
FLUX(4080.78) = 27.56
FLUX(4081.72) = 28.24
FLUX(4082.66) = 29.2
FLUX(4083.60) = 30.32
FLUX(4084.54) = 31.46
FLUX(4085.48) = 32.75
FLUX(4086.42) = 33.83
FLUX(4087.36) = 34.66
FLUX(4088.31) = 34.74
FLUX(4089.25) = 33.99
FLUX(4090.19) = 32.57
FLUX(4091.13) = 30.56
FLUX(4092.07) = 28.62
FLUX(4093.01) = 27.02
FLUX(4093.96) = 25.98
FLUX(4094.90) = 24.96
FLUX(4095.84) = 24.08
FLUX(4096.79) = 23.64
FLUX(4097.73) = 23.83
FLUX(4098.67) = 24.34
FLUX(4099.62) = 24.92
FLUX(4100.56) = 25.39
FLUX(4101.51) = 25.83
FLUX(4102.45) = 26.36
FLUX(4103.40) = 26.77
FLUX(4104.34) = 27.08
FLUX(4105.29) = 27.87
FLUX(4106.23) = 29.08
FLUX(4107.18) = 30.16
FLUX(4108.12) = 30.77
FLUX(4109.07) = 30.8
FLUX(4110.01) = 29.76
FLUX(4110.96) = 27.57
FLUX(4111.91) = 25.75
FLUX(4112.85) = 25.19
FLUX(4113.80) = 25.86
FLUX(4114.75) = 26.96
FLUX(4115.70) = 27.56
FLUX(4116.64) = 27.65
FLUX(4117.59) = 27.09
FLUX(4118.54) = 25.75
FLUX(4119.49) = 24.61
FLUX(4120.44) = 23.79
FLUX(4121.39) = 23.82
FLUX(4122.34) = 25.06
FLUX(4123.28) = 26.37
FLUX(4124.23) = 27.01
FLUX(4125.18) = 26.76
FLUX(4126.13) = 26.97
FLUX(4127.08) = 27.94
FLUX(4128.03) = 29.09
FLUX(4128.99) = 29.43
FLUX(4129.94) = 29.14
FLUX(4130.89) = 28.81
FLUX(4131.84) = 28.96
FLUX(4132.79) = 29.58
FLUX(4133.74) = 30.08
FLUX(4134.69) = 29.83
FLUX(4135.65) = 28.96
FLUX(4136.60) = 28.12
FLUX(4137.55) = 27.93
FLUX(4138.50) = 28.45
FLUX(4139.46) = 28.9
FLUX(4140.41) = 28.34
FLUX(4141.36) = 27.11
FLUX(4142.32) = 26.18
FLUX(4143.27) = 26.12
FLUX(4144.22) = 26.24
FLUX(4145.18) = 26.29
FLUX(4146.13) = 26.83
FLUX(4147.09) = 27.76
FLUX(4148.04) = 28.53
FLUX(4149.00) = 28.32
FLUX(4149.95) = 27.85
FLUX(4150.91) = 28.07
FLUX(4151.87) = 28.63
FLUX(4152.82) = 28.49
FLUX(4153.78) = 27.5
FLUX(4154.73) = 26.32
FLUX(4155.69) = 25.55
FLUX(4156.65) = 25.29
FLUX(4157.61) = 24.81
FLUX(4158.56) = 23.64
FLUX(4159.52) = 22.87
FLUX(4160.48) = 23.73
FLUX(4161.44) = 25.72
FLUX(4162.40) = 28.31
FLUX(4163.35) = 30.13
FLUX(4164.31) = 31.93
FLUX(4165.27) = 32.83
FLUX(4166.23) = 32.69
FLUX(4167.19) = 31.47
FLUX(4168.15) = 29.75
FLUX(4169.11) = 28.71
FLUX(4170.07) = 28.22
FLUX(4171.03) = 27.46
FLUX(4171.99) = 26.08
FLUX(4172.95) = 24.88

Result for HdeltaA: -1.2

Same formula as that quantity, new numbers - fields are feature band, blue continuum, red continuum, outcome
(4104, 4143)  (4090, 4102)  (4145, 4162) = -2.1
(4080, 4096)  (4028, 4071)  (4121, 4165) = -1.8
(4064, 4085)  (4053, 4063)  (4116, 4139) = -1.5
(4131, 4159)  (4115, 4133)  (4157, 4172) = 0.0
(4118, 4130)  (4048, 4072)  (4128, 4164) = 0.3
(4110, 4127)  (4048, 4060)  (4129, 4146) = 1.0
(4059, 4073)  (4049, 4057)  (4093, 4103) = -0.4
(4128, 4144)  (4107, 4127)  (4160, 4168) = -0.3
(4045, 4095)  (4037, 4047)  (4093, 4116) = -1.3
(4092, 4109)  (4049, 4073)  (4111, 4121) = -0.2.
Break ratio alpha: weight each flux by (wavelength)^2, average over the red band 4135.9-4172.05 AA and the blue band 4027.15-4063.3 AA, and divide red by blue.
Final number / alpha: 1.09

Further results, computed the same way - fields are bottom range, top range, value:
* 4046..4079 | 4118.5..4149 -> 1.06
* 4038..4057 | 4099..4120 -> 1.04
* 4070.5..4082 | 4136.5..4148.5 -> 1.03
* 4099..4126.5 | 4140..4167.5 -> 1.04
